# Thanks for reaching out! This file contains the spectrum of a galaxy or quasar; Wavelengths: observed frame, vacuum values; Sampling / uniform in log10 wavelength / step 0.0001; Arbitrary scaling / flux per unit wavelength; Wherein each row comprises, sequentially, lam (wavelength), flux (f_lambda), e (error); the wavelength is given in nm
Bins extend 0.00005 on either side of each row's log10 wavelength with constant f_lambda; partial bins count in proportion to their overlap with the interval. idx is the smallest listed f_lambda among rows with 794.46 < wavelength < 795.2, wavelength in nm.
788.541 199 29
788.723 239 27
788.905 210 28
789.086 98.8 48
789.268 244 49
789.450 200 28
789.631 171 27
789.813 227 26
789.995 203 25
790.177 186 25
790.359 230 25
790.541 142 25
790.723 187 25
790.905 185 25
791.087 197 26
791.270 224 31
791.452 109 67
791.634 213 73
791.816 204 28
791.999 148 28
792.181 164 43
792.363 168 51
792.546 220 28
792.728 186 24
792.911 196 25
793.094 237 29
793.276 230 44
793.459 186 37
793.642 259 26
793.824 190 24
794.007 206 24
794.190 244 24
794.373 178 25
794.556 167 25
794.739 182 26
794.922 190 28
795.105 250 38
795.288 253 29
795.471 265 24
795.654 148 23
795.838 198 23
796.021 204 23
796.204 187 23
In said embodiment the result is 167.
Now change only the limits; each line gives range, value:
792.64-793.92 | 186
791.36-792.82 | 109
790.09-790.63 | 142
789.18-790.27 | 171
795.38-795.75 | 148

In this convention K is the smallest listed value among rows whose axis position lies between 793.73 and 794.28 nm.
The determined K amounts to 190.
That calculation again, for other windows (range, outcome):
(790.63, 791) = 185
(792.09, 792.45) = 164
